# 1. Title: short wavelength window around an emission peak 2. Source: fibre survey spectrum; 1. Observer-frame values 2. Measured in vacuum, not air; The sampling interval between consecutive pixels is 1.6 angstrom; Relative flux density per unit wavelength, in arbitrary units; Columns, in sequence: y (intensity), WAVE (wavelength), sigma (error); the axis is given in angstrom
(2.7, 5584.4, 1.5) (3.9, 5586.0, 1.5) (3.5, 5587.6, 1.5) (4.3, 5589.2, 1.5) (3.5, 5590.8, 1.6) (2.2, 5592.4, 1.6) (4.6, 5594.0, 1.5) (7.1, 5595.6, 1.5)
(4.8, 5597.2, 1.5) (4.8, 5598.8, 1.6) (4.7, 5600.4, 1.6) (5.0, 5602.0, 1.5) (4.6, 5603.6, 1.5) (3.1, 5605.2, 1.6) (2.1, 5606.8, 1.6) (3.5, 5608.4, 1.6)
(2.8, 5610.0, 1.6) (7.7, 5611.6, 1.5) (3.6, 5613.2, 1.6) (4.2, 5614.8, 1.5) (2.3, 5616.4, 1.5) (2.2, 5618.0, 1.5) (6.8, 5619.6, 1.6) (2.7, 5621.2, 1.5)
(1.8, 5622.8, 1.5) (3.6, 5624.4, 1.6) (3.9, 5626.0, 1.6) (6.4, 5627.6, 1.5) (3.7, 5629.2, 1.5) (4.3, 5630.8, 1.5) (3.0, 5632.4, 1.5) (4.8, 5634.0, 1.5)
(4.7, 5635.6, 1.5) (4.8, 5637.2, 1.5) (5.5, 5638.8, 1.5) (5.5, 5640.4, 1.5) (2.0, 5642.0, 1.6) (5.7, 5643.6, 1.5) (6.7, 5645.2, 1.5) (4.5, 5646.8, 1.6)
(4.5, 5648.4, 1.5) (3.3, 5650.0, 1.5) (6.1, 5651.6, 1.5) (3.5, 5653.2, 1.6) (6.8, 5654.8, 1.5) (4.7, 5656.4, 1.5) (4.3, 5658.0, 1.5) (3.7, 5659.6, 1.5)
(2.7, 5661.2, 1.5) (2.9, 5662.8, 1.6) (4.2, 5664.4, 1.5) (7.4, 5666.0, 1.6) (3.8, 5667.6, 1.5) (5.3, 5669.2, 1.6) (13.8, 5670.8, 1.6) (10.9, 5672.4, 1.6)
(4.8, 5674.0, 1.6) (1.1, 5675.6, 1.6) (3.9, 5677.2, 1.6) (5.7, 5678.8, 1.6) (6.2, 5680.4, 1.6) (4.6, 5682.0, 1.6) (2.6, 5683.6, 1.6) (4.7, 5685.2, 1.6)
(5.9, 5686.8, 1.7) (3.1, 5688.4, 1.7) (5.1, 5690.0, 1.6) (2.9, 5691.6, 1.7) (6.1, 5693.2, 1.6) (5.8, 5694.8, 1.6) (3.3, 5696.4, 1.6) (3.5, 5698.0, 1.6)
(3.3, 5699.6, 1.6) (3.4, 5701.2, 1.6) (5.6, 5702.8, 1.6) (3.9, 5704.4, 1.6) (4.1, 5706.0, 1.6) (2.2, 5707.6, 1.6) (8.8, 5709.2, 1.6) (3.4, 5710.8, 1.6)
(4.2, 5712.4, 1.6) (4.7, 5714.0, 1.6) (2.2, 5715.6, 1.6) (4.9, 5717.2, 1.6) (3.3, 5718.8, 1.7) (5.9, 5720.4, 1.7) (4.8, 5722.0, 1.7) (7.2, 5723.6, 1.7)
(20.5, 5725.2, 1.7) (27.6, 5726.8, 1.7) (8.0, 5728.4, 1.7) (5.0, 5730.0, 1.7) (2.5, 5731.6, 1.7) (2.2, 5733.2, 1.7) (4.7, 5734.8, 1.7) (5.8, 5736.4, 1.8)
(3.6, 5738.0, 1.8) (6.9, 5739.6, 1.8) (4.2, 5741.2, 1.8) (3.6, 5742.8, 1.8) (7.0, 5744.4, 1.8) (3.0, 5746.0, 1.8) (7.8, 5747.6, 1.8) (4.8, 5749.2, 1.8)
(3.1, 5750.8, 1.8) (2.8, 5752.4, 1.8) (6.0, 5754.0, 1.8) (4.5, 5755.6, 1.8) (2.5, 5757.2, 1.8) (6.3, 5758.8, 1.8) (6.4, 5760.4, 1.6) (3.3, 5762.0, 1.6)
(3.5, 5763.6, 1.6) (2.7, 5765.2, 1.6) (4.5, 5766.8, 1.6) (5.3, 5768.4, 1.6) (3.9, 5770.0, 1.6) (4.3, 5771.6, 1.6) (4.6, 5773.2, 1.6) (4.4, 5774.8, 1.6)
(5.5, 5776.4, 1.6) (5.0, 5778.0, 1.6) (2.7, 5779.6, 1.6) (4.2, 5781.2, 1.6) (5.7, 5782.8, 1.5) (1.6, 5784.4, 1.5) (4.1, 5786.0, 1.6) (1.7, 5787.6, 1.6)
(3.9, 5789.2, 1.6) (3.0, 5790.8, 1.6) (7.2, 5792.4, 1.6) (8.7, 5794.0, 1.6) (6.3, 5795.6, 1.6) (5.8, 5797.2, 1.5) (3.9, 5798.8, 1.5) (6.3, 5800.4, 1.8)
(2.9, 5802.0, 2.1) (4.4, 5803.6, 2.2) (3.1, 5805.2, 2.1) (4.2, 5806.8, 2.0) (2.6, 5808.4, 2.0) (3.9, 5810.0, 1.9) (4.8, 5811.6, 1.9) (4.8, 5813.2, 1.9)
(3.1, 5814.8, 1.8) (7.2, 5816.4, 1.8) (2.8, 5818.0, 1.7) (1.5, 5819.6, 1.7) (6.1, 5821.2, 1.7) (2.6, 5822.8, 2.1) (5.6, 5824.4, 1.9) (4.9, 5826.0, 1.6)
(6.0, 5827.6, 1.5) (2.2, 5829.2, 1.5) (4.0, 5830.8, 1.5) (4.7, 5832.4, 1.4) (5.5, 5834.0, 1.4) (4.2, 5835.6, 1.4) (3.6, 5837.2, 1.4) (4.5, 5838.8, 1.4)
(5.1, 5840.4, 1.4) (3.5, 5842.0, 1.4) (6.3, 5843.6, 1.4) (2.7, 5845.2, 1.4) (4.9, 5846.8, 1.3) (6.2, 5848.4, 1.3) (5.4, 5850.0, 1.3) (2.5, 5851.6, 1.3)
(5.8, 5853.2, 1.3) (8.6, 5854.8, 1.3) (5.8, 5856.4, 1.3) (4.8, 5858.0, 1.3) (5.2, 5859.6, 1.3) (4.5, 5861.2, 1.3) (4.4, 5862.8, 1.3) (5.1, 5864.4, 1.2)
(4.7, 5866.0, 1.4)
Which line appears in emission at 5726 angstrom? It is [O III] 5007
